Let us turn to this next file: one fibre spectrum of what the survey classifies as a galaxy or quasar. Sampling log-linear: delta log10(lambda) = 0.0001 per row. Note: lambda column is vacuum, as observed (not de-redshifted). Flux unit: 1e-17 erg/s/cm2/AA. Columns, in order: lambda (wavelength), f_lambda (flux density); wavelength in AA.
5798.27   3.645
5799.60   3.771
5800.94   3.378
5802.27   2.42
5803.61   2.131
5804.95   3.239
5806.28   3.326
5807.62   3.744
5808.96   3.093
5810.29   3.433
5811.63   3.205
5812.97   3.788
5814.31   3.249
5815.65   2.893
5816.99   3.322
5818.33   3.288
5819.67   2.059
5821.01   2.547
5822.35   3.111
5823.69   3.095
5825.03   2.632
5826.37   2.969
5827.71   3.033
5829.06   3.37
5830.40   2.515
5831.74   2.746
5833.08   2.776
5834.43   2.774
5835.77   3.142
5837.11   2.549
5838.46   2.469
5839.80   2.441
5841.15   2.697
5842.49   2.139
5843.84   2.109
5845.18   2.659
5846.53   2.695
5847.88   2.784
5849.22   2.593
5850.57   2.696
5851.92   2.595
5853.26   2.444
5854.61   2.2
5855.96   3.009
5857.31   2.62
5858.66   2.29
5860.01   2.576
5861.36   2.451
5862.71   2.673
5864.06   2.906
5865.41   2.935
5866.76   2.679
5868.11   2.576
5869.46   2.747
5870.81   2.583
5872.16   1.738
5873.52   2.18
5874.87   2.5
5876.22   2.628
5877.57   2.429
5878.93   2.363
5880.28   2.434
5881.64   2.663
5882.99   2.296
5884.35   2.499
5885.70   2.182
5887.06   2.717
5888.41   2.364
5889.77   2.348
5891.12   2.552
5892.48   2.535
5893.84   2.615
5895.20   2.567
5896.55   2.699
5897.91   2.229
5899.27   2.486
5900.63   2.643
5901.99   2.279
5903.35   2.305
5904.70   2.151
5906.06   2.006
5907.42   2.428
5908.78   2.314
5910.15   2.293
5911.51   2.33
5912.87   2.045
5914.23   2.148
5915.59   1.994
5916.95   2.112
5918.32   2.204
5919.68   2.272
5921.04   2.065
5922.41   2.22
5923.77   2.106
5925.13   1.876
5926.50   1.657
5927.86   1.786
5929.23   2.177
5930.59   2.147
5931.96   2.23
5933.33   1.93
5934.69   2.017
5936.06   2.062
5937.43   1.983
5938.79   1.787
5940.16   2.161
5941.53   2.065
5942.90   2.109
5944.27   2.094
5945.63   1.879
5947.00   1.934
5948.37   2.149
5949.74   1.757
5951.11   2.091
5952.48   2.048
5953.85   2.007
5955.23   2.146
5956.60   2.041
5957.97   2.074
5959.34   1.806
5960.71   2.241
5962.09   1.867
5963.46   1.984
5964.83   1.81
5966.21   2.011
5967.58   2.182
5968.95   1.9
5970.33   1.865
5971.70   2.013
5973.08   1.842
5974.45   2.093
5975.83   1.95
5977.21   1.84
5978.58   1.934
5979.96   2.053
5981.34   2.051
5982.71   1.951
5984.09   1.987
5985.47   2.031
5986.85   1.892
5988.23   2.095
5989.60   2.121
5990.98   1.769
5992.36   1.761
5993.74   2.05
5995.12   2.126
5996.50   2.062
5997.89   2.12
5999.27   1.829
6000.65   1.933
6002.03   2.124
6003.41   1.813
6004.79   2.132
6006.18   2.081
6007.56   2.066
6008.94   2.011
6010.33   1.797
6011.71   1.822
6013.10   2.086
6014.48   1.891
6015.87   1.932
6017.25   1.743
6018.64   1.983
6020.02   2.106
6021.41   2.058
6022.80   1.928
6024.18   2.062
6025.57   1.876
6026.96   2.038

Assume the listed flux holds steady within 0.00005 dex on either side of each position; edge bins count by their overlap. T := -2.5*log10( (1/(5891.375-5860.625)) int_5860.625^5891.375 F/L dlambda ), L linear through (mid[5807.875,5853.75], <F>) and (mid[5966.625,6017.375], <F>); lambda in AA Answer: 0.04 mag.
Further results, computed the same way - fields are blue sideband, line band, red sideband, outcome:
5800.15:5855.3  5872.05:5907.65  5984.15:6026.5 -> 0.055 mag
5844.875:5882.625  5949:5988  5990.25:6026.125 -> 0.077 mag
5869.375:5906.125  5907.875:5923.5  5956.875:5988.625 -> 0.045 mag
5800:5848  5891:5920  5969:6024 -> 0.061 mag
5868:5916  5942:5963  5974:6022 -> 0.071 mag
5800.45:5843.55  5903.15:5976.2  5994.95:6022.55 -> 0.137 mag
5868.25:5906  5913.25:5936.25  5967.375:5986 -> 0.090 mag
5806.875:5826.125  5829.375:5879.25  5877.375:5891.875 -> 0.065 mag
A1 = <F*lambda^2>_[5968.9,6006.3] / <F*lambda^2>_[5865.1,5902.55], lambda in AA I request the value 0.83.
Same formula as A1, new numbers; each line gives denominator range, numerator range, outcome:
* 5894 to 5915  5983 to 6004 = 0.87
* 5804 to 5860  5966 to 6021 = 0.74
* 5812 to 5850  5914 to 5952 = 0.75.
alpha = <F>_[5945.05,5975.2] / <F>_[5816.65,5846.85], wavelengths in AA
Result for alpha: 0.73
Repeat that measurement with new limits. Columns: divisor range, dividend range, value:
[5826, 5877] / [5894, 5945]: 0.83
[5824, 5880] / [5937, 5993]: 0.76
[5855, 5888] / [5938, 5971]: 0.79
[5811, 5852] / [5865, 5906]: 0.87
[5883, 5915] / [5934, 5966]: 0.84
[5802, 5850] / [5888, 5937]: 0.78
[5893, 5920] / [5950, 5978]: 0.86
